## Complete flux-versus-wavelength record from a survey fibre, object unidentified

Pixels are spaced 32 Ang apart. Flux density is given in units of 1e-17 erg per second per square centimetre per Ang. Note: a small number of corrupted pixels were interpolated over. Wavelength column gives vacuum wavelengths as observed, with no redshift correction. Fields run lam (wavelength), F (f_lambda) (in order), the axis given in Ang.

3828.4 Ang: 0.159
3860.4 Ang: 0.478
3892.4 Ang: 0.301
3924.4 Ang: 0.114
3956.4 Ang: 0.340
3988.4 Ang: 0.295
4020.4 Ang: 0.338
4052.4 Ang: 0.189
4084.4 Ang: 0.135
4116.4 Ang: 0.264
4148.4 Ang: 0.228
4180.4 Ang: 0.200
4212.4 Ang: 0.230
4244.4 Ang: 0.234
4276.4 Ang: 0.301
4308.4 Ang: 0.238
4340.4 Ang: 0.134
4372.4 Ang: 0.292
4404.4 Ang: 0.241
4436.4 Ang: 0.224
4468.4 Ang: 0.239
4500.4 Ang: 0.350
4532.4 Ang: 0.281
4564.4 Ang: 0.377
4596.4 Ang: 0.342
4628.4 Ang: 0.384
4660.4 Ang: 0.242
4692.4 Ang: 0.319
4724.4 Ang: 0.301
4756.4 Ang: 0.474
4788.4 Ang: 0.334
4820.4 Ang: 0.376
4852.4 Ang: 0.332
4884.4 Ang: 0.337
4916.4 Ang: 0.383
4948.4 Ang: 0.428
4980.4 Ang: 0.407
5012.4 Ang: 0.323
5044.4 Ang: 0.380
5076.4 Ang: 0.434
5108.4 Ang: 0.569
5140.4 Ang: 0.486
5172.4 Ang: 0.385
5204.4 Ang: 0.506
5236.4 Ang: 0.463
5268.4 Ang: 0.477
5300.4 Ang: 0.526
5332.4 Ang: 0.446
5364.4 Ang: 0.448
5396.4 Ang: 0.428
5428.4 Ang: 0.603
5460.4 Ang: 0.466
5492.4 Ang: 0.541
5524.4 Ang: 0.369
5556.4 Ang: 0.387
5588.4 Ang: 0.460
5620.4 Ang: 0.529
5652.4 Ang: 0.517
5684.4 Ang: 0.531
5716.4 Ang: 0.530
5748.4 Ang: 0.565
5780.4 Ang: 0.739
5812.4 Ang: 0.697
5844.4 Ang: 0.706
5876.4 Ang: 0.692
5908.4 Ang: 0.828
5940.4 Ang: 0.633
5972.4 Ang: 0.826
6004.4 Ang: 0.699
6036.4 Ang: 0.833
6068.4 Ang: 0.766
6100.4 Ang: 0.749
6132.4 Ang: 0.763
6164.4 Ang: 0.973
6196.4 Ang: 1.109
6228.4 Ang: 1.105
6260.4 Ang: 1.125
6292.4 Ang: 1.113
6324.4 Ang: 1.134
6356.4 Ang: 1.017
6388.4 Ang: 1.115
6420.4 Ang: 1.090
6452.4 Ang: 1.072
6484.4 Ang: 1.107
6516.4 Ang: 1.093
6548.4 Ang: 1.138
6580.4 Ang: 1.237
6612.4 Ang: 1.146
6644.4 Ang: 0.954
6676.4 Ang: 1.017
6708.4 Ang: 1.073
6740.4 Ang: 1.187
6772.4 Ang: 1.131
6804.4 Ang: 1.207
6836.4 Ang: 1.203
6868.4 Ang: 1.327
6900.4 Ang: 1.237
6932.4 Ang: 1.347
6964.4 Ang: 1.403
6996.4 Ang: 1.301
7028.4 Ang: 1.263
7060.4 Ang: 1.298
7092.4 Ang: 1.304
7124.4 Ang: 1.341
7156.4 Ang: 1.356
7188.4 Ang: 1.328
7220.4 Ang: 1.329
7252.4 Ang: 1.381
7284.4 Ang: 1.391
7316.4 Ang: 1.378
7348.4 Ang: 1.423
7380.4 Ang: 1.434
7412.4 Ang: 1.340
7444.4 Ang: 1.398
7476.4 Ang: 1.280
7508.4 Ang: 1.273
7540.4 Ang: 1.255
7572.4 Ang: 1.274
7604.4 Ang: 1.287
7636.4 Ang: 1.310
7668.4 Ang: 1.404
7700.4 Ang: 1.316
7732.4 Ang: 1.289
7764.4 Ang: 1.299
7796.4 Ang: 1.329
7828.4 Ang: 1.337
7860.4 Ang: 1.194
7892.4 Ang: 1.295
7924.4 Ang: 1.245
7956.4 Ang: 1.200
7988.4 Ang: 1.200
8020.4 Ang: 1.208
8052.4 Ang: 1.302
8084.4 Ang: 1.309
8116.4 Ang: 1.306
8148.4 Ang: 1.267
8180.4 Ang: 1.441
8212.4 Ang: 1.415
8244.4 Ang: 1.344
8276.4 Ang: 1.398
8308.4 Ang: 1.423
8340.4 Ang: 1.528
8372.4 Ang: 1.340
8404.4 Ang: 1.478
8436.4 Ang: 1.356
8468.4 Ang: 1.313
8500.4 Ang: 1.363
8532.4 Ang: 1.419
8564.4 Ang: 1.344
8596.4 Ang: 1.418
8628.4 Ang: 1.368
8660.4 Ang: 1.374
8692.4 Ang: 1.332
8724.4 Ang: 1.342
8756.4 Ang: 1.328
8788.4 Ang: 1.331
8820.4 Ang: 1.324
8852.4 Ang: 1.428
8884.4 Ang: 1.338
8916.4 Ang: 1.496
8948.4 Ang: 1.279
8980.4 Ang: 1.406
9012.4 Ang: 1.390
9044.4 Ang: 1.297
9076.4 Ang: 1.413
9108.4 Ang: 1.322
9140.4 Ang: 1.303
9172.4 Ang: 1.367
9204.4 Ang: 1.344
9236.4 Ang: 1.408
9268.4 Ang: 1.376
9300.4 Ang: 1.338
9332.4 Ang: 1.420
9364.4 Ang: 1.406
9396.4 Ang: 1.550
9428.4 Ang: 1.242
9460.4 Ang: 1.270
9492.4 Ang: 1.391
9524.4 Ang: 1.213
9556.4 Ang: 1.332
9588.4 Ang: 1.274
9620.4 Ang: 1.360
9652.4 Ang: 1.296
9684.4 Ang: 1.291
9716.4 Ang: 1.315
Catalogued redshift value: 0.547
